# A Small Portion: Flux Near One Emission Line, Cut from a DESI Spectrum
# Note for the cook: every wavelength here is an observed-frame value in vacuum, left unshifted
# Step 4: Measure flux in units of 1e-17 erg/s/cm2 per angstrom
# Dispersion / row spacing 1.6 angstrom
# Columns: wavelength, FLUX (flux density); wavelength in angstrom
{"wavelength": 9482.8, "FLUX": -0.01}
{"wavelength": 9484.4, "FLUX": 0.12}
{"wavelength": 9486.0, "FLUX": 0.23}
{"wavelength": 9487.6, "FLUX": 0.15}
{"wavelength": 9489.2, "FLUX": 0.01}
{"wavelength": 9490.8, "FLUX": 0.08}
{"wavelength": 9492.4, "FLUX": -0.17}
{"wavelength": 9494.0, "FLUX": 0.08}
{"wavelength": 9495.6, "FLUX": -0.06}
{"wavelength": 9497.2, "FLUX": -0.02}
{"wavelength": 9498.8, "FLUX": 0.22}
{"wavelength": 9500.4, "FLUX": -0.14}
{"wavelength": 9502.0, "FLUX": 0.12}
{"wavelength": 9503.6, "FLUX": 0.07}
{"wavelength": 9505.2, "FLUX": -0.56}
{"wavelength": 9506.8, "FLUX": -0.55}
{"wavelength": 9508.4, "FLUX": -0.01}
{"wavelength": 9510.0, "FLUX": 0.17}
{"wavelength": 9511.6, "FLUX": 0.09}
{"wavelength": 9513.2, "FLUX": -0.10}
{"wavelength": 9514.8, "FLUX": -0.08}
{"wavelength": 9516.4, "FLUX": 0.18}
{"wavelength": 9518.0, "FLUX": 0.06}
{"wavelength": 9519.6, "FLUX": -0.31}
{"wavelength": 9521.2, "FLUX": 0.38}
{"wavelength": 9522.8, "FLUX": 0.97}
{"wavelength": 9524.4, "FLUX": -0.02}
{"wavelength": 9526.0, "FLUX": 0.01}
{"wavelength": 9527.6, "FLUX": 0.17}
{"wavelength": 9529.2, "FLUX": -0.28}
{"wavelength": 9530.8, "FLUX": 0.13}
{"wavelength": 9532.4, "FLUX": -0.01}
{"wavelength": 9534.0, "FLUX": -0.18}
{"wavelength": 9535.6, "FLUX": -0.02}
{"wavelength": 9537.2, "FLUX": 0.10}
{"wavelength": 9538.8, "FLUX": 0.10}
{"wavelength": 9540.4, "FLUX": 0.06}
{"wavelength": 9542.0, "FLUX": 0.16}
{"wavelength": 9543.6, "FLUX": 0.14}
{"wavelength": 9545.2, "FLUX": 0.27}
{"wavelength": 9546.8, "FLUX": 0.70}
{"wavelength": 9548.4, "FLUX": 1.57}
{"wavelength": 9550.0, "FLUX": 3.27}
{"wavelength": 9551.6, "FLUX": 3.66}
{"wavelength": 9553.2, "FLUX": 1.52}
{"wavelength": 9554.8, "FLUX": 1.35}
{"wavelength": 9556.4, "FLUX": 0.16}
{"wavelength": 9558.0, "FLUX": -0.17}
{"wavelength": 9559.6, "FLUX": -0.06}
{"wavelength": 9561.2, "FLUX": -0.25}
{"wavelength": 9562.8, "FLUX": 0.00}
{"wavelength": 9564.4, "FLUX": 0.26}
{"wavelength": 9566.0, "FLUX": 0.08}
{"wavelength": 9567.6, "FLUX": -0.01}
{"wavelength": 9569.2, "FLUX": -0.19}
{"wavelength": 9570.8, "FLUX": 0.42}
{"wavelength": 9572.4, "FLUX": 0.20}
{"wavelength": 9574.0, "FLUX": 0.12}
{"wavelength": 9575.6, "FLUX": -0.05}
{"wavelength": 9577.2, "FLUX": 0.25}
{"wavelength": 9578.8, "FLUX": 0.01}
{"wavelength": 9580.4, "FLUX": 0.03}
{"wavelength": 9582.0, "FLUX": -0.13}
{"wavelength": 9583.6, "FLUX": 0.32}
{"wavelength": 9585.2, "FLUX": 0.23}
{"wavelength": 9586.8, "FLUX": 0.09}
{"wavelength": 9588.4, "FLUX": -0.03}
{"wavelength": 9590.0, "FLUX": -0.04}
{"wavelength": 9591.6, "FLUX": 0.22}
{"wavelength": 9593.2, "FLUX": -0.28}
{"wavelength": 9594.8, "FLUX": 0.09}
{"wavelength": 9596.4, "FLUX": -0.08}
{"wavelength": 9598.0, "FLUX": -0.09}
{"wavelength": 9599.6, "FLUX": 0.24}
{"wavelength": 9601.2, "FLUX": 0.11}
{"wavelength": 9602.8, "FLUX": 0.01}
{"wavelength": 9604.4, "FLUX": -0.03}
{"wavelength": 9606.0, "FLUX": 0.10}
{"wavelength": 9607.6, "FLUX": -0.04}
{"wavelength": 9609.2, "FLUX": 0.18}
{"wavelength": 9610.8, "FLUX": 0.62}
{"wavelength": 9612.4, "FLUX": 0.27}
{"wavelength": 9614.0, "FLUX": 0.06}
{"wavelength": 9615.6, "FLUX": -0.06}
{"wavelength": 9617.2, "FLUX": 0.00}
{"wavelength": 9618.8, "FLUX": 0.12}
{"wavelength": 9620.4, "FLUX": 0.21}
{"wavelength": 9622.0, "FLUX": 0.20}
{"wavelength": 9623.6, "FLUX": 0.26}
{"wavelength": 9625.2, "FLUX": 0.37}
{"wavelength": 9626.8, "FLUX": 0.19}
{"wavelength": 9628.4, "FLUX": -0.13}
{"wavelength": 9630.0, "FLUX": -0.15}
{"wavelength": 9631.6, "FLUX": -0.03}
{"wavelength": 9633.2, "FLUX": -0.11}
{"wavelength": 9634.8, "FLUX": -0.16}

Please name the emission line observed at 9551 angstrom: [O III]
